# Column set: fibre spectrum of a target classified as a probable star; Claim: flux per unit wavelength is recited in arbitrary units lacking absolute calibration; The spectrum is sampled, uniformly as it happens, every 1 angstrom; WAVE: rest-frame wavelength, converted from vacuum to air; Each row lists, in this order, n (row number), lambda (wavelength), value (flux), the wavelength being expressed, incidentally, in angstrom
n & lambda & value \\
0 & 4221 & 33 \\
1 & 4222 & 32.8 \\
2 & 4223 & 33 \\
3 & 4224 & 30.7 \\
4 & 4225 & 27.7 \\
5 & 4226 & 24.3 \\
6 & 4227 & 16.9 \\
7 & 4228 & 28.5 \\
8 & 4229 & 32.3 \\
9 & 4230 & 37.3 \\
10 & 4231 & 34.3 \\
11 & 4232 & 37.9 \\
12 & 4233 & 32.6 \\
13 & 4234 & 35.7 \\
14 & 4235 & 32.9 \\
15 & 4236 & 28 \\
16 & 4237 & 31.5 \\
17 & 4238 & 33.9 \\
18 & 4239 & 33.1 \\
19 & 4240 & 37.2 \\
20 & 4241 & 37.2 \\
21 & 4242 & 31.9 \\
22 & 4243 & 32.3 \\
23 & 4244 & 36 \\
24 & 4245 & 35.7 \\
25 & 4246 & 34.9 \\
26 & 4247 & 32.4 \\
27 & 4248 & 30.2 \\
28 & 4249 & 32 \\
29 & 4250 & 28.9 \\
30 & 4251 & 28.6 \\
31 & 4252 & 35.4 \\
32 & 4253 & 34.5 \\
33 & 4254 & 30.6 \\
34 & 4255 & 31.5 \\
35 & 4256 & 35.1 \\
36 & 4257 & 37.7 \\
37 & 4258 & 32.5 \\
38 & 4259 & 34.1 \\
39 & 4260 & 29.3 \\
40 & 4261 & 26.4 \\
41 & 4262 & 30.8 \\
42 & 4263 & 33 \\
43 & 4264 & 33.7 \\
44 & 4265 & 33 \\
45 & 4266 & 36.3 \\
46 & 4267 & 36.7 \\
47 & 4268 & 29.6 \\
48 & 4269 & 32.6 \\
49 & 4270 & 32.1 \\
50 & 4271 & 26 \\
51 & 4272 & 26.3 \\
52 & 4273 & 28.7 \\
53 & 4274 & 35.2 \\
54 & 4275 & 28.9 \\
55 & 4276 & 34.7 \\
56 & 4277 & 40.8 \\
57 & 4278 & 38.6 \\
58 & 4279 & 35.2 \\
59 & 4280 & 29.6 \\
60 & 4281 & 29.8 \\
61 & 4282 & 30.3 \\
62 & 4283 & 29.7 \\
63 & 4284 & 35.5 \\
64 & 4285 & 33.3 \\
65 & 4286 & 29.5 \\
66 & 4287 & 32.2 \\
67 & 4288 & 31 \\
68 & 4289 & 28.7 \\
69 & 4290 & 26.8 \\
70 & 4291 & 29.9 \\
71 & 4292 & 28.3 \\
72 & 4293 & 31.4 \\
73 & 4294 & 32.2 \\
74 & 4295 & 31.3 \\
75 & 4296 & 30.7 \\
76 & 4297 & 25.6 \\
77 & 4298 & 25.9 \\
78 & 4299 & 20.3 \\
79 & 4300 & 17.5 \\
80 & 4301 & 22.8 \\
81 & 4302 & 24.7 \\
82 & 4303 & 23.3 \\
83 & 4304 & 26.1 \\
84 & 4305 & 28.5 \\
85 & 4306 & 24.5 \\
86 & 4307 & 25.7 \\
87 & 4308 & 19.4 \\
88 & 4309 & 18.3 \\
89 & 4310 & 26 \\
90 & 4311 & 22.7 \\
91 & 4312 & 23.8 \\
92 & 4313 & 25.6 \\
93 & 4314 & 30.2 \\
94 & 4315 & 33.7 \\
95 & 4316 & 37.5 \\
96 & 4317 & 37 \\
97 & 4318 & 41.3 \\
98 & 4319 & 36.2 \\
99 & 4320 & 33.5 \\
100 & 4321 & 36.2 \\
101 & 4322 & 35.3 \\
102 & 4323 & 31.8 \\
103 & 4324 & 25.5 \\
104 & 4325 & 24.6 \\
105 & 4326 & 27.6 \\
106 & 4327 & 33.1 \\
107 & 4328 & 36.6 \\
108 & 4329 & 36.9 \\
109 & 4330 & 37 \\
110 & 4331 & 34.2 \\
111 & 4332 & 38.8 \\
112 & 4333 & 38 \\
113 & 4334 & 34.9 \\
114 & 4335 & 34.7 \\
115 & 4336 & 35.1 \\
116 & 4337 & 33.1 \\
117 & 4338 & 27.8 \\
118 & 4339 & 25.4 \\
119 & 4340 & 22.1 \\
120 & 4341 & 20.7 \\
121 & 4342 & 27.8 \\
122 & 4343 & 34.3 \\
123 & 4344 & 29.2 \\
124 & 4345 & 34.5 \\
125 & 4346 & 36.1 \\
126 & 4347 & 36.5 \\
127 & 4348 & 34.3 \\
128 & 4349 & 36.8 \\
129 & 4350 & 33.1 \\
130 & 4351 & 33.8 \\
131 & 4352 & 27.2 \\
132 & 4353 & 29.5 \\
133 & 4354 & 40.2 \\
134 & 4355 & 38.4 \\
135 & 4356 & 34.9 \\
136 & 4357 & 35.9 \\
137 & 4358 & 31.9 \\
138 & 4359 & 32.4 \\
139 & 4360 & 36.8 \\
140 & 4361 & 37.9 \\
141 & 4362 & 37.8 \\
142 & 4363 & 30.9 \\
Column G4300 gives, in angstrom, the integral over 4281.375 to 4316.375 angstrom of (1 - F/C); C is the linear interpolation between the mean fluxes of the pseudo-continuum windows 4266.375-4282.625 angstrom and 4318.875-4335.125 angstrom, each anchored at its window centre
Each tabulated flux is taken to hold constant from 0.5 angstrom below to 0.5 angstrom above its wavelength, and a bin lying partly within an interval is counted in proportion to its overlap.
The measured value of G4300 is 5.8 angstrom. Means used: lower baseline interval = 32.2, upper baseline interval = 33.7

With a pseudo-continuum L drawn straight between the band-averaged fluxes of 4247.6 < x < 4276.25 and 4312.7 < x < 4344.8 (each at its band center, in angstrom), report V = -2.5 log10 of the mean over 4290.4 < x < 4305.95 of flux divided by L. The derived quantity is 0.21 mag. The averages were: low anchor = 31.9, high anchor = 32.4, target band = 26.5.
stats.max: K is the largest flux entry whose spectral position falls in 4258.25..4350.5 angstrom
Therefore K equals 41.3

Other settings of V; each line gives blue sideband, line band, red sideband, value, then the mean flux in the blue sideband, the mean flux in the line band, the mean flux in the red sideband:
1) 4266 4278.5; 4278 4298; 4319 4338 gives 0.078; 32.7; 30.7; 33.6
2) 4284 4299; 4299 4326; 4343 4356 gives 0.123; 29.6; 28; 34.2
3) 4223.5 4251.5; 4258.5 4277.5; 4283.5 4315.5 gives -0.088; 32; 32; 27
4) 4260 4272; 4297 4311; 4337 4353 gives 0.311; 31.5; 23.4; 30.7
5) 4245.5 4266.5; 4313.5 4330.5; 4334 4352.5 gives -0.072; 32.4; 33.8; 31.3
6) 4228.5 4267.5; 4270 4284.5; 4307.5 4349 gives 0.017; 33.3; 32.1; 31.5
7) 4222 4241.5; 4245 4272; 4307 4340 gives -0.015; 31.9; 32.2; 31.4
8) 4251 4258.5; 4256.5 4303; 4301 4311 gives -0.063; 33.5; 30.6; 23.9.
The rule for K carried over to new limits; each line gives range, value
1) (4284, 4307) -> 35.5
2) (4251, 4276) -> 37.7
